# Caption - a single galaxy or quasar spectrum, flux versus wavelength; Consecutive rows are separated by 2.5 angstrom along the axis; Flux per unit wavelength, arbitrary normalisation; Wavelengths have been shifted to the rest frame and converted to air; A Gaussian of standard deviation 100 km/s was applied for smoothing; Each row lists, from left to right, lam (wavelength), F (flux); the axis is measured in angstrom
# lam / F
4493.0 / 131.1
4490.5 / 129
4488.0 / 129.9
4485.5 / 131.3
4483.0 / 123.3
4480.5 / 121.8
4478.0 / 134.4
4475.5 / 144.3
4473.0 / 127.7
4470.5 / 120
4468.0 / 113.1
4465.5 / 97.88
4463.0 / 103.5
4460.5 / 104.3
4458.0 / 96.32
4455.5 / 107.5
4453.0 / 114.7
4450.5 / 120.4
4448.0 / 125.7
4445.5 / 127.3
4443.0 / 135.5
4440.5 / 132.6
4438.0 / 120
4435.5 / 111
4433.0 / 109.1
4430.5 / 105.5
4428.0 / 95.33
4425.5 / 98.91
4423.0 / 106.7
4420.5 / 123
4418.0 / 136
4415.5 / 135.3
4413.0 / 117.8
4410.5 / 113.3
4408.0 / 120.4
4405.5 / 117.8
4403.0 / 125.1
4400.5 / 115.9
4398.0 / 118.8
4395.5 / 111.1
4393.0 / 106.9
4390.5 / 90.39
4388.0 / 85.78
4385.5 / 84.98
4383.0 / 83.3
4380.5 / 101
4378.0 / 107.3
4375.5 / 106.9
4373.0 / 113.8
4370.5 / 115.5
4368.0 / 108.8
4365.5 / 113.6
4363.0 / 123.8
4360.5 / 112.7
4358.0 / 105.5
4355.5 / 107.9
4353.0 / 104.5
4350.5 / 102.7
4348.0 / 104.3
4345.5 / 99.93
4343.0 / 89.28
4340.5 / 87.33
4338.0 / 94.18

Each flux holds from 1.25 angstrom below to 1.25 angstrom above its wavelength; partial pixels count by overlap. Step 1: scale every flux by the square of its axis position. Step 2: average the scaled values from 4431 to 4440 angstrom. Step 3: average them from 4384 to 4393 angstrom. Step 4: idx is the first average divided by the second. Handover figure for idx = 1.3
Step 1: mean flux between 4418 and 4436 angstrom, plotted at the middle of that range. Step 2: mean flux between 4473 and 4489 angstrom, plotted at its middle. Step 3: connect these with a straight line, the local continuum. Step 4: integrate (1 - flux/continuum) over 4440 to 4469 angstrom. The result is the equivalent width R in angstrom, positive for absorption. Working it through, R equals 1.23 angstrom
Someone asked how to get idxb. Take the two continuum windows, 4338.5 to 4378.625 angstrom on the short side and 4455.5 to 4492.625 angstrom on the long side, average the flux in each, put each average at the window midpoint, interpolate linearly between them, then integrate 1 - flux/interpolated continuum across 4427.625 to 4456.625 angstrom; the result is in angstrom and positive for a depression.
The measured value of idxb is -0.45 angstrom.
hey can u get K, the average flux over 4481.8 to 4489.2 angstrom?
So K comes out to 128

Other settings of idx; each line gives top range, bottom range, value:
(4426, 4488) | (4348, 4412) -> 1.13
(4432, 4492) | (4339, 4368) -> 1.20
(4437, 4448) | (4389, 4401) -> 1.22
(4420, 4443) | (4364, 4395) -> 1.13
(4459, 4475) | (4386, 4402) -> 1.11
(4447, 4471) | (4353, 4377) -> 1.03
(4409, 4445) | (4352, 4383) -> 1.11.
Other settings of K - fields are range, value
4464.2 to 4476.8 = 121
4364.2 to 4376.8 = 112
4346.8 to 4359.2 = 105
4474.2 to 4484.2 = 131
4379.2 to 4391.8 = 89.2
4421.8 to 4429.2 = 100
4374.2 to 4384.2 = 99.8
